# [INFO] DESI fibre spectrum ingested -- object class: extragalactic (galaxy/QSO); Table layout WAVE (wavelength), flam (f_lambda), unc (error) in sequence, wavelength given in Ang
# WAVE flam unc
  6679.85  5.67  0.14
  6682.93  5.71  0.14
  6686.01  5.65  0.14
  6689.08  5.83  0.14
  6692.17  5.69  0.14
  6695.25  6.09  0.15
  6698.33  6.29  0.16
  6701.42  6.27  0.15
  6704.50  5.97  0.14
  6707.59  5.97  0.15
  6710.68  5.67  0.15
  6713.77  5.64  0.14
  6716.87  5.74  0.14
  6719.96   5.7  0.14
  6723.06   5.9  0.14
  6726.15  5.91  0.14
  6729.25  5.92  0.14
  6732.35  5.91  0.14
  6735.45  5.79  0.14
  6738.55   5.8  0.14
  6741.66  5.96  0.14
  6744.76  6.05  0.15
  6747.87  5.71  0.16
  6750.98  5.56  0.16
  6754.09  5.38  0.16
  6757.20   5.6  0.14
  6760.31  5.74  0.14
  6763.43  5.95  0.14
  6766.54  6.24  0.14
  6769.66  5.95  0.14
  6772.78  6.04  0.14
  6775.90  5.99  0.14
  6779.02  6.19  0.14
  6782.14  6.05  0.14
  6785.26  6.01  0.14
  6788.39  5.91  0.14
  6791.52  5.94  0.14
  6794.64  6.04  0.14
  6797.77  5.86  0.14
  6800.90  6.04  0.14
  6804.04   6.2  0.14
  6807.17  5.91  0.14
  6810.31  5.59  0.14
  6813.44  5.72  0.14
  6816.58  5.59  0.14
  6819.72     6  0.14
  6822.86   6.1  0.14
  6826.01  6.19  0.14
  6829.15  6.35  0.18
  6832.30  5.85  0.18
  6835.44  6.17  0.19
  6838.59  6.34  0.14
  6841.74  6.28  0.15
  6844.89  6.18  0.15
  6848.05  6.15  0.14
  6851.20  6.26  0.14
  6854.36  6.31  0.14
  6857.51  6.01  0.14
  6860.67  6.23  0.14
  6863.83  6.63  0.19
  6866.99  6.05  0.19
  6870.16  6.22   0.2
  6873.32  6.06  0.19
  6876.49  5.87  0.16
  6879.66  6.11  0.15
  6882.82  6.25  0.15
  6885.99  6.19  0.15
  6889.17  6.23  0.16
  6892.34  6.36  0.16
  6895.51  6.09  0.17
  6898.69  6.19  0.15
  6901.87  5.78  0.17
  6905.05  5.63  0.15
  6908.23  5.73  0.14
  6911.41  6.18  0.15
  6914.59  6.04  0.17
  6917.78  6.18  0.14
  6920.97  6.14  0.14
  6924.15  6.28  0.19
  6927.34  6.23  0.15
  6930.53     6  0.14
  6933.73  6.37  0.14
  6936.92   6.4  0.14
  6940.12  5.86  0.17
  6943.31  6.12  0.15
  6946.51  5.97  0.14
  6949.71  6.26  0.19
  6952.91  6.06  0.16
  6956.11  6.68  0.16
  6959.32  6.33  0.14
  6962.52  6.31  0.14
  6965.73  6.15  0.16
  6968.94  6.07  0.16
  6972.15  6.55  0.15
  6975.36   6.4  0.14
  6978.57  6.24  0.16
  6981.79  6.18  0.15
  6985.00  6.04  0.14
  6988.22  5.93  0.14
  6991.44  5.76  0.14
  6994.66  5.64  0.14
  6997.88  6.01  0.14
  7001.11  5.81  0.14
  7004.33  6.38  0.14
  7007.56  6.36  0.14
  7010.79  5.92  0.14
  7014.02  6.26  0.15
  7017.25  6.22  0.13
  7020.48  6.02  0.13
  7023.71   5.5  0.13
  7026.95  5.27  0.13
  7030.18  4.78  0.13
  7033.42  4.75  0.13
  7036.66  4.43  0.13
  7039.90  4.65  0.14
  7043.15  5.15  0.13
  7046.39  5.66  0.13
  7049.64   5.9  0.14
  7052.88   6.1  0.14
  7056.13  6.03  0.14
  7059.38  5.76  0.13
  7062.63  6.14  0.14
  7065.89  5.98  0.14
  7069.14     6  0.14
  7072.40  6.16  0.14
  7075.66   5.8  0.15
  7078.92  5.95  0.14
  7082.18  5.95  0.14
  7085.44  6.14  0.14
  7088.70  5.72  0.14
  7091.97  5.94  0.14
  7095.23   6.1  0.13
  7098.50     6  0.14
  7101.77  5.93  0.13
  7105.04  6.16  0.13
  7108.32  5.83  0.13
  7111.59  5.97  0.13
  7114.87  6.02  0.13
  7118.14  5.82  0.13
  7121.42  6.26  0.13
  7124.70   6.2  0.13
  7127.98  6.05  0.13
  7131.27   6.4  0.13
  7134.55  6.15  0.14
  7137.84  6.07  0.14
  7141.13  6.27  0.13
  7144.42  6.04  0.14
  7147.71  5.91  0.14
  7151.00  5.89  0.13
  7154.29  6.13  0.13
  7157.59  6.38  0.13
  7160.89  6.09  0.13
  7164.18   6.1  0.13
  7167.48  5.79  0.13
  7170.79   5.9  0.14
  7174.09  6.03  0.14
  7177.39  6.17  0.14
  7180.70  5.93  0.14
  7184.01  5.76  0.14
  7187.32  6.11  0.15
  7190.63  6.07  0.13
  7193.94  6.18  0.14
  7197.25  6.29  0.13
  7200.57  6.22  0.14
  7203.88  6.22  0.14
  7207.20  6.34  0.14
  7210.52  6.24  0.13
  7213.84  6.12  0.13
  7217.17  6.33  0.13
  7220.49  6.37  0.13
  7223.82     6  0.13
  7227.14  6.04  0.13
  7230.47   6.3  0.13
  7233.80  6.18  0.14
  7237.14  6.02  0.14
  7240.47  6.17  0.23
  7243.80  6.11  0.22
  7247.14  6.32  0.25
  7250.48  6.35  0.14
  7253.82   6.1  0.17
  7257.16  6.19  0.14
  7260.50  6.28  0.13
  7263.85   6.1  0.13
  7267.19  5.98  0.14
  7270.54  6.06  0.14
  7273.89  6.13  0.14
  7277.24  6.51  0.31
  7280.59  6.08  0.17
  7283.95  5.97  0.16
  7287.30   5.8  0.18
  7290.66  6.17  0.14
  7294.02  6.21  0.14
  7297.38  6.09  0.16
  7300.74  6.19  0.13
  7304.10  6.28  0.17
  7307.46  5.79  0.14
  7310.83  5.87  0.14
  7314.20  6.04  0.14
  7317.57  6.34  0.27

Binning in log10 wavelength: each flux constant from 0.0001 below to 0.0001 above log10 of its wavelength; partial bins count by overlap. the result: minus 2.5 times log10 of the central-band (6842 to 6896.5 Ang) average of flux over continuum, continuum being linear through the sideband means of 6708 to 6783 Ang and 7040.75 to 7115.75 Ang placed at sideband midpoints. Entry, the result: -0.06 mag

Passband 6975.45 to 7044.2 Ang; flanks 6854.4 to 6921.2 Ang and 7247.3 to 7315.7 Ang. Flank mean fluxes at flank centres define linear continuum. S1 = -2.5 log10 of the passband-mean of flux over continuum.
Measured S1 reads 0.08 mag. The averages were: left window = 6.11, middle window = 5.7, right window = 6.11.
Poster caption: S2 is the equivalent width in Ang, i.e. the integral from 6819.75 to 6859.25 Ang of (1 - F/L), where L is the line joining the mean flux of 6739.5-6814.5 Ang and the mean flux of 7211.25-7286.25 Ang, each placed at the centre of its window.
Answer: -1.6 Ang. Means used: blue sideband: 5.9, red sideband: 6.17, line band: 6.18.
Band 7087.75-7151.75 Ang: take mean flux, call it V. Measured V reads 6.04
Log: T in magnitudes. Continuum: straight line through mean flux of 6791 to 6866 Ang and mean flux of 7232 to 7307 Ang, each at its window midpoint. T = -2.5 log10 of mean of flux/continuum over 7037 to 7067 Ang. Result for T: 0.086 mag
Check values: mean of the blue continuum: 6.08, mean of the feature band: 5.65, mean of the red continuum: 6.14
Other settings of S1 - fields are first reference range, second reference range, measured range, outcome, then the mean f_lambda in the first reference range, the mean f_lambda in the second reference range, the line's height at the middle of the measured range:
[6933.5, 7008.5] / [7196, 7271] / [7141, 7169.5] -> 0.022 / 6.16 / 6.19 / 6.18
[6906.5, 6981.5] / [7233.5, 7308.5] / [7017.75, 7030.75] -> 0.124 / 6.2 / 6.14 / 6.18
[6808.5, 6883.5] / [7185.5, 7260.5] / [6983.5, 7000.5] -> 0.049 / 6.1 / 6.2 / 6.14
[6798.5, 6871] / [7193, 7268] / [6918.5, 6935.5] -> -0.015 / 6.1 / 6.2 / 6.12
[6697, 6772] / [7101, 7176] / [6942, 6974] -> -0.050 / 5.86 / 6.06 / 5.97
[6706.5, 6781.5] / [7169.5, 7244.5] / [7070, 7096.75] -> 0.016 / 5.85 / 6.14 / 6.06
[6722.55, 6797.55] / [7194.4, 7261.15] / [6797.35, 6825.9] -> 0.005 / 5.9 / 6.21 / 5.93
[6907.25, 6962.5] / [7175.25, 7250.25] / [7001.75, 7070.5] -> 0.090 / 6.18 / 6.16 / 6.17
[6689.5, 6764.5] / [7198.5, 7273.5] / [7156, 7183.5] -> 0.018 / 5.84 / 6.18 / 6.14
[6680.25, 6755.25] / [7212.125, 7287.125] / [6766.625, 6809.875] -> -0.023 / 5.84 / 6.16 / 5.88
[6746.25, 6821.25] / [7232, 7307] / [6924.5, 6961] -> -0.043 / 5.88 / 6.14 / 5.97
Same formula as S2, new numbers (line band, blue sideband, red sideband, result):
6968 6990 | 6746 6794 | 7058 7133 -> -0.86 Ang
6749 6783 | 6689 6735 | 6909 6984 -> 0.55 Ang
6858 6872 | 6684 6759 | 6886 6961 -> -0.48 Ang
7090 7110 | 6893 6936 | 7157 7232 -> 0.40 Ang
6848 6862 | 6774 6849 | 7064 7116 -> -0.41 Ang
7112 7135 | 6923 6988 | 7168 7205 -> -0.03 Ang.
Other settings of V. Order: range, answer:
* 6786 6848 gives 6.02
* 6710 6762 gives 5.76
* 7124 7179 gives 6.09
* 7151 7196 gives 6.05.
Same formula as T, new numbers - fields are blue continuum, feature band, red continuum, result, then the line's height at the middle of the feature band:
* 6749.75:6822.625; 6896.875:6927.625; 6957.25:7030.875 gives -0.01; 5.97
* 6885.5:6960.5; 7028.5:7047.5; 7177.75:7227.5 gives 0.25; 6.14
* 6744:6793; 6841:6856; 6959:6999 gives -0.05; 5.98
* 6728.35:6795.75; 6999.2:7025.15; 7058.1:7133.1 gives -0.01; 5.98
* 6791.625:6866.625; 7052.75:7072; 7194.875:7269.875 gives 0.03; 6.15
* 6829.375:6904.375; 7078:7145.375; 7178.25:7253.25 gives 0.02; 6.16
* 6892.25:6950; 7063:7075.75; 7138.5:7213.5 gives 0.01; 6.09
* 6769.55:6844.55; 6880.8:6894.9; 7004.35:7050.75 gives -0.07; 5.83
